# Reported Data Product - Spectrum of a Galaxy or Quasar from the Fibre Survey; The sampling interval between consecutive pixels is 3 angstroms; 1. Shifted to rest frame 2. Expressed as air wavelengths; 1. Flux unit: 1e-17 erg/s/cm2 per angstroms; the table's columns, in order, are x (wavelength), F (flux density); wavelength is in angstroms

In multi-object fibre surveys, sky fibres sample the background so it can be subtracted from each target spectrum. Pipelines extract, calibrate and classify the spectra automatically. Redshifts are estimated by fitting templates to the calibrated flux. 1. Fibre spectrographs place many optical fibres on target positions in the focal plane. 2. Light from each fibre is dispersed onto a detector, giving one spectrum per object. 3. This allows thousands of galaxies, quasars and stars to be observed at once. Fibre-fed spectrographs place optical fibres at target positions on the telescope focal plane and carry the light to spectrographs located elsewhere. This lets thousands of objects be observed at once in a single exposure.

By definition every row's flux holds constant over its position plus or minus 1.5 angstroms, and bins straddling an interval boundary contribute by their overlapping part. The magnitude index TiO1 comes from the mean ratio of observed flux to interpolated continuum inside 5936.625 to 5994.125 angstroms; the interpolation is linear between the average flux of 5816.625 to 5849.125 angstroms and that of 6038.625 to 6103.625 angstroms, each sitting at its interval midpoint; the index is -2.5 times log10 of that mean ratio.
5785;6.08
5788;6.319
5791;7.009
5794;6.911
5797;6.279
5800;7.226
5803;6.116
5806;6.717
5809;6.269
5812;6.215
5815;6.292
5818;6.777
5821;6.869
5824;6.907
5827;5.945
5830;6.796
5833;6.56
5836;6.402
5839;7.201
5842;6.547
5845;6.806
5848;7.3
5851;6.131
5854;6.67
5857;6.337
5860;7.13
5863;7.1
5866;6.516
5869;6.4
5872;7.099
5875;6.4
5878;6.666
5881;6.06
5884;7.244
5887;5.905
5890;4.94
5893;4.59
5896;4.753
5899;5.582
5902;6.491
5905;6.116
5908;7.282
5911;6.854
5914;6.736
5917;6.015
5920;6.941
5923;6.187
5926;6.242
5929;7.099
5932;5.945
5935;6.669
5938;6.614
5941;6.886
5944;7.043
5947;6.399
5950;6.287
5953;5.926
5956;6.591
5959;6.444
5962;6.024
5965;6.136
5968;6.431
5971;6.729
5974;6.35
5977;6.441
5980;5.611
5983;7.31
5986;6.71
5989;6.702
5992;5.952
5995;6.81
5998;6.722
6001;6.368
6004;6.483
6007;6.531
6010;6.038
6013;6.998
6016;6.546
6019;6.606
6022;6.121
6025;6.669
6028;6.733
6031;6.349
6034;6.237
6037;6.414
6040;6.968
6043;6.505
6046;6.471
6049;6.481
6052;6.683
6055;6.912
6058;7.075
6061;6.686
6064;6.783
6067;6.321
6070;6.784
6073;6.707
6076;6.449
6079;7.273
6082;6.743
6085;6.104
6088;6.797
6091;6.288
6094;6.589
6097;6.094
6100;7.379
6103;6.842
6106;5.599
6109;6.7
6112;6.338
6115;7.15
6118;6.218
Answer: 0.04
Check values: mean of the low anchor 6.73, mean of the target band 6.46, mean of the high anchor 6.68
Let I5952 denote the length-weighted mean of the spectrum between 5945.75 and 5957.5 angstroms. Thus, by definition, 6.3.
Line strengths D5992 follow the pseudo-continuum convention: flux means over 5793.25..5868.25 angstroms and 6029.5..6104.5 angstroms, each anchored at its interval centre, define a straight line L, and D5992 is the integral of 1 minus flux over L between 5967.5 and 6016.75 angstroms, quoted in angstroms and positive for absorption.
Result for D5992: 0.9 angstroms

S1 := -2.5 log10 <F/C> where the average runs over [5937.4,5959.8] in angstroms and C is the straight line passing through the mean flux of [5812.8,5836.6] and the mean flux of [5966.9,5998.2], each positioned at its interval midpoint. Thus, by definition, 0.001 mag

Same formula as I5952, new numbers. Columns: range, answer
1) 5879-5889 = 6.34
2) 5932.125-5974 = 6.45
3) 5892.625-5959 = 6.36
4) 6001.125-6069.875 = 6.57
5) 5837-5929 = 6.42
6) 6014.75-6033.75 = 6.49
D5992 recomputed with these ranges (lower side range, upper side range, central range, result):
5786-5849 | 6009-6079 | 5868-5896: 2.4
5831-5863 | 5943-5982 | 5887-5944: 2.3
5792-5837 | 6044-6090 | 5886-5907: 3.4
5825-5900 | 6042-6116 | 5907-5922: -0.7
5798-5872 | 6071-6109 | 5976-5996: 0.3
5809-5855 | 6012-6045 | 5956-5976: 0.6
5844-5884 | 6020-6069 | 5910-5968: 1.5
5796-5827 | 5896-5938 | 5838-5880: -1.5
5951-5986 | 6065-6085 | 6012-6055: -0.1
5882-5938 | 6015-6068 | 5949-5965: 0.3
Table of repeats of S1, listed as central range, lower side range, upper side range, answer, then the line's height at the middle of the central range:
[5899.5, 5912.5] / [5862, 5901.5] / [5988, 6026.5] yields -0.073 mag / 6.17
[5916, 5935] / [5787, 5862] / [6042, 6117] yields 0.033 mag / 6.63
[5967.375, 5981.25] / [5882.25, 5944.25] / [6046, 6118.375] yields 0.015 mag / 6.4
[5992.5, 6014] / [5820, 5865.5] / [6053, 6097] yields 0.024 mag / 6.67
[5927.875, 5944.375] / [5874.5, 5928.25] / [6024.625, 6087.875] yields -0.067 mag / 6.28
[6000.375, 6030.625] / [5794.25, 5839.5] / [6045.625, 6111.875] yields 0.017 mag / 6.61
